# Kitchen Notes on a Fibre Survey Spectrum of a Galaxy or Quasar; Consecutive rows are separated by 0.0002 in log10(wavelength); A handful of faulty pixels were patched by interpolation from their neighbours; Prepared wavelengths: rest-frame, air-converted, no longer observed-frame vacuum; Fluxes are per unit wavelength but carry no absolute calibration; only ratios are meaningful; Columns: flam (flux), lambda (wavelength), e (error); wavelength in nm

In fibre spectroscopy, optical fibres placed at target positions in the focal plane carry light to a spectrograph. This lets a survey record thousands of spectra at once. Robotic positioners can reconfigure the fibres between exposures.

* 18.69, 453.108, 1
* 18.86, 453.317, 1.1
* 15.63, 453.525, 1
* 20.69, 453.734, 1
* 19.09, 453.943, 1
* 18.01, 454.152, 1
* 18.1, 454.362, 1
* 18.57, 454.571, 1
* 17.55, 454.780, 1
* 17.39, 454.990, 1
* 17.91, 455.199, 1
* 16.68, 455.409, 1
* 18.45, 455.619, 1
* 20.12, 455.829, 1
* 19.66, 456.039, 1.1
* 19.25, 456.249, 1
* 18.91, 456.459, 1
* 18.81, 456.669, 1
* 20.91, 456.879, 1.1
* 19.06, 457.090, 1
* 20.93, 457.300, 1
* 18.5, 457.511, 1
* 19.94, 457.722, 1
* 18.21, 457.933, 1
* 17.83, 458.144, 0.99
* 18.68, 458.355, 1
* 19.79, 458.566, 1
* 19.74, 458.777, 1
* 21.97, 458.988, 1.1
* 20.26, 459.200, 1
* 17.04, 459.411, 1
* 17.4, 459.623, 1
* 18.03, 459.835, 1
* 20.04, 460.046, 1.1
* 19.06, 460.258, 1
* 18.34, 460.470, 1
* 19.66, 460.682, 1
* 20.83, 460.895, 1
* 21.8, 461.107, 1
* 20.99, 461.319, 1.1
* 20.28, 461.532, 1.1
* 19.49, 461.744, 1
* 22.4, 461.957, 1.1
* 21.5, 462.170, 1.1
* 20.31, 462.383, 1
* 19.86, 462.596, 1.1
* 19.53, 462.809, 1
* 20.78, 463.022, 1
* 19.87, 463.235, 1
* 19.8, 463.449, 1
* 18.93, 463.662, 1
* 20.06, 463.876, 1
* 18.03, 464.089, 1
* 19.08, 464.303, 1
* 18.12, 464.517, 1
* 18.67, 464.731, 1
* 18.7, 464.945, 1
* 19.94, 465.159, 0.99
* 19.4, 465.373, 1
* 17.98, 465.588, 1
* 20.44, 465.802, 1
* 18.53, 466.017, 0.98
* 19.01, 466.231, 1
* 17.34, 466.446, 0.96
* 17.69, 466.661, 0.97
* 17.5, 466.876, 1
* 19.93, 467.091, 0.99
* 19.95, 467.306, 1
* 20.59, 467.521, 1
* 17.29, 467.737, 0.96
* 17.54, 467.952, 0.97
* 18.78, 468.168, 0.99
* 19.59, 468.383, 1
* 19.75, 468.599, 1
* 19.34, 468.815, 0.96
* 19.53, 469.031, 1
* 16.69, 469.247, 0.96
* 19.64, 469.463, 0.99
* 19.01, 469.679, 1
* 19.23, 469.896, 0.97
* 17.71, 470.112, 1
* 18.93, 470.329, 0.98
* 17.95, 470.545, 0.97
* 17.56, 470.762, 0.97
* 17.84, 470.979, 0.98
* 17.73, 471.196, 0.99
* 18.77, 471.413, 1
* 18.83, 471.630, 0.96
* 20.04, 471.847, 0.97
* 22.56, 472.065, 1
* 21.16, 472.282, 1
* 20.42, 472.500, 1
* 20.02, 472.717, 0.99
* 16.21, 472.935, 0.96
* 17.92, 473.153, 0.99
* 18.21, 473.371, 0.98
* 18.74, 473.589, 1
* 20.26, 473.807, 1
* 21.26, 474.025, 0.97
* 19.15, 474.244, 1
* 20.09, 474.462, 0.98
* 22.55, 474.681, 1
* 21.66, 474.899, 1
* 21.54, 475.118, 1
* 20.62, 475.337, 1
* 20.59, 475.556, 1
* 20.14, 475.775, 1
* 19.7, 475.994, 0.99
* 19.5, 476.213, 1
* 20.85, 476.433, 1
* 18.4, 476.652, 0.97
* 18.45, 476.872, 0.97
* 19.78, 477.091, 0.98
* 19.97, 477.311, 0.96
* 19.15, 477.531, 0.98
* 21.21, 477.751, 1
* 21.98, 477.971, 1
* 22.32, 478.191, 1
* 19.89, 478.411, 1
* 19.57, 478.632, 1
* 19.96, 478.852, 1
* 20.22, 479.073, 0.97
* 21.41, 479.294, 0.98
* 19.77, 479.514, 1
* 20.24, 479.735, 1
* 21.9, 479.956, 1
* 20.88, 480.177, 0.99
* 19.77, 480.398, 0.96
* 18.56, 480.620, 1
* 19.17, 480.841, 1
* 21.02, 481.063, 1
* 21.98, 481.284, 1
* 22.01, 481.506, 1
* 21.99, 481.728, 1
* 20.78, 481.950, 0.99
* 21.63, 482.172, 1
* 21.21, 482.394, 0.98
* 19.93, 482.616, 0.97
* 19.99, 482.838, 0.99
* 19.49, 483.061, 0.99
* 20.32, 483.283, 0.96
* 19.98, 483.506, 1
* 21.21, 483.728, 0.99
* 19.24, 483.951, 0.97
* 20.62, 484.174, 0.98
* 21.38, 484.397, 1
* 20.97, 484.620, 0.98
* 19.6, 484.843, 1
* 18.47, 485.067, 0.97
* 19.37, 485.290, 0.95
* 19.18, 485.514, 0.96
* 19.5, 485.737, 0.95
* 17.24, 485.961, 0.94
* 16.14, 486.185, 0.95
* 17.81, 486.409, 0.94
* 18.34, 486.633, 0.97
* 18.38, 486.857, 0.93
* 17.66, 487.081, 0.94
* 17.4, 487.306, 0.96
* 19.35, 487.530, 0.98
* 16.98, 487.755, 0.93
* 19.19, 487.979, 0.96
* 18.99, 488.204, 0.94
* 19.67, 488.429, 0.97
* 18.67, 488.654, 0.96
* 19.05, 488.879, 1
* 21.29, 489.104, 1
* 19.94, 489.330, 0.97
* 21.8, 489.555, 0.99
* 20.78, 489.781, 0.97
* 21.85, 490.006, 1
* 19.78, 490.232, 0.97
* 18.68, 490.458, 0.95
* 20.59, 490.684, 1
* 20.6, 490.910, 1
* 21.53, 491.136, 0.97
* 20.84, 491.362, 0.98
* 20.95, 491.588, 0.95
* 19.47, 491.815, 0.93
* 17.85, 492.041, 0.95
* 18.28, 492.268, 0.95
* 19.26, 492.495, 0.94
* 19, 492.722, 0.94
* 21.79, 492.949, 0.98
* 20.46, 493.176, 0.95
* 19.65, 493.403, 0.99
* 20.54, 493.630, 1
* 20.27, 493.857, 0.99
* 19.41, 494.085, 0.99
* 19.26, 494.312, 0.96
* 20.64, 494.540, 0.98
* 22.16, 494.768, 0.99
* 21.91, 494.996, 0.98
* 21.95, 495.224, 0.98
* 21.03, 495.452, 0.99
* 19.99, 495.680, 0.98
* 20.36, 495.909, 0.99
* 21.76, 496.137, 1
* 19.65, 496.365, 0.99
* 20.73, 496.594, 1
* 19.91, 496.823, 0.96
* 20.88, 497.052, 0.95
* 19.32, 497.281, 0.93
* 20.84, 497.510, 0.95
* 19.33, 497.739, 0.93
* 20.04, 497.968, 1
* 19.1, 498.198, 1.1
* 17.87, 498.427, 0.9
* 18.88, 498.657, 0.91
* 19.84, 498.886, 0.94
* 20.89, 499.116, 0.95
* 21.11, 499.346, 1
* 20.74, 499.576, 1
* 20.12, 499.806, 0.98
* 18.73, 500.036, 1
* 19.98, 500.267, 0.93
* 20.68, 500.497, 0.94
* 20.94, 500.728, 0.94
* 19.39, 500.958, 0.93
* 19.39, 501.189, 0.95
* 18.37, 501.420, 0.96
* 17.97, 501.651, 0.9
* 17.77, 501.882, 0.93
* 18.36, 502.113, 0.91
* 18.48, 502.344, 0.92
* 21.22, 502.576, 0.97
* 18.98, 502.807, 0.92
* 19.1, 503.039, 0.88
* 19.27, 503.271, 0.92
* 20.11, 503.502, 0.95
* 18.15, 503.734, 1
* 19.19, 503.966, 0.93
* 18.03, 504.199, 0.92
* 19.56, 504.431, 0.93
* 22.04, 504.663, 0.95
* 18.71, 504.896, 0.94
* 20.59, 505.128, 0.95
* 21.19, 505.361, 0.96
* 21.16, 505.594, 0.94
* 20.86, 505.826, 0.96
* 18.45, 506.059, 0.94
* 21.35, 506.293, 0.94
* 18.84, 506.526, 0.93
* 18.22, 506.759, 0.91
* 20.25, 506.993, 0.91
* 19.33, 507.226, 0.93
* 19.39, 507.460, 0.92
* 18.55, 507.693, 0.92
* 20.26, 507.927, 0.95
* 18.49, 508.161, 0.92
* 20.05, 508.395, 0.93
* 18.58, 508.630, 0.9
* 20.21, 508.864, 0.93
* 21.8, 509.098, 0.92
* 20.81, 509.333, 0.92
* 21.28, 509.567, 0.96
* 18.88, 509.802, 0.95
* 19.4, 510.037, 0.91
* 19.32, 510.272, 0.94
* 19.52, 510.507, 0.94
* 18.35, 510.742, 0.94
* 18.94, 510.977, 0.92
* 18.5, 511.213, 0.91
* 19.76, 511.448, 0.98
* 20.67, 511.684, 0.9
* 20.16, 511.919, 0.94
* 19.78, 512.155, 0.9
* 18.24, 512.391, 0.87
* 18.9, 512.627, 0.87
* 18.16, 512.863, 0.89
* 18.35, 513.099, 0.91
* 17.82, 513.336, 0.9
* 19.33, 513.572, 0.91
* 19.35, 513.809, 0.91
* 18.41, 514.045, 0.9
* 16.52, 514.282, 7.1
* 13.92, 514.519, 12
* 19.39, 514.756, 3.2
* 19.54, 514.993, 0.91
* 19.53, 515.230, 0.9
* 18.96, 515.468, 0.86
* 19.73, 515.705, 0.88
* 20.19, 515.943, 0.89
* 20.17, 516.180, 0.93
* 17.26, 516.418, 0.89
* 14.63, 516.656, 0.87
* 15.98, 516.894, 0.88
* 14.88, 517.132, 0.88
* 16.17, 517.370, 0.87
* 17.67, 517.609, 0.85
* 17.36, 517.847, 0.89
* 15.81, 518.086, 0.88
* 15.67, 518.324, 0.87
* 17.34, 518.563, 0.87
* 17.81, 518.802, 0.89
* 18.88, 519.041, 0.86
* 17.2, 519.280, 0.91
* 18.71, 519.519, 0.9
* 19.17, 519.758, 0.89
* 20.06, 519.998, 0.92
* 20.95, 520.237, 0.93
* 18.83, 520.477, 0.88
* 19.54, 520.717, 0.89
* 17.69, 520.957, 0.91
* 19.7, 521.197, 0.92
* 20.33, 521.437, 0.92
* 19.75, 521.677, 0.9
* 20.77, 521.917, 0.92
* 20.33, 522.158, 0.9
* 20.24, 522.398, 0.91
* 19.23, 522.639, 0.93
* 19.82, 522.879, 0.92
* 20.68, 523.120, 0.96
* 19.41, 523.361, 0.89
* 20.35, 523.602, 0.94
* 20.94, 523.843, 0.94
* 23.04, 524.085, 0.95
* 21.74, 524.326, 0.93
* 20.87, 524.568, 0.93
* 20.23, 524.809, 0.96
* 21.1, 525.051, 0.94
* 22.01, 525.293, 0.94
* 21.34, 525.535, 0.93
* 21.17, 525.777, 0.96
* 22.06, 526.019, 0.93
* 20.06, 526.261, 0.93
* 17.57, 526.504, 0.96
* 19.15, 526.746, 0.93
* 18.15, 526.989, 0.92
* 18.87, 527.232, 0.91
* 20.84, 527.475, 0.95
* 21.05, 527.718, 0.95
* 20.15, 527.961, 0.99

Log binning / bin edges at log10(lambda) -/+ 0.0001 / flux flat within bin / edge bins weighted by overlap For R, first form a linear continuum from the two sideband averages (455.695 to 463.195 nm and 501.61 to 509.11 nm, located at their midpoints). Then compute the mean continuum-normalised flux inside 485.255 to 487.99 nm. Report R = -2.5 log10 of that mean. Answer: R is 0.08 mag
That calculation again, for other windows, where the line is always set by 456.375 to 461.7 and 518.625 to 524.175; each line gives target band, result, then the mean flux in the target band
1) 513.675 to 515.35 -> 0.089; 18.1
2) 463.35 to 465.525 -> 0.025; 19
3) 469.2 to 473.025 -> 0.032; 19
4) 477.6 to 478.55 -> -0.088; 21.2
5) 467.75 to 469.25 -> 0.040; 18.8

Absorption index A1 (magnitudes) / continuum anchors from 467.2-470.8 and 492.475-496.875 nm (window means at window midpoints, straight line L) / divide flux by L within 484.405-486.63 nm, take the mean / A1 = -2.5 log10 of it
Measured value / 0.06 mag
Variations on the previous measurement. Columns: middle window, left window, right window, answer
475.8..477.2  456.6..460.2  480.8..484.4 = 0.05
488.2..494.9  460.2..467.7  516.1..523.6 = -0.06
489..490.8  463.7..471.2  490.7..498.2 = -0.03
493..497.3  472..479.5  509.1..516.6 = -0.05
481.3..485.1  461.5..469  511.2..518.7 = -0.10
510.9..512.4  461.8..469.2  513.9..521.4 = -0.08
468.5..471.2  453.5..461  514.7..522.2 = 0.02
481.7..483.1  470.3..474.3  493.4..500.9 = -0.06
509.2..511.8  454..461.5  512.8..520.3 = -0.09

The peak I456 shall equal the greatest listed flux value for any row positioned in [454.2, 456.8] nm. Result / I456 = 20.12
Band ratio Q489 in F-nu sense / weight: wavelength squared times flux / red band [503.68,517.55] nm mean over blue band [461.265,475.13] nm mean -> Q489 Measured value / 1.17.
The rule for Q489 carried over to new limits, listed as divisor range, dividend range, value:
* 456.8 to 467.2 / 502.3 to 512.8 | 1.22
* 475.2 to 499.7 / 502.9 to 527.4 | 1.08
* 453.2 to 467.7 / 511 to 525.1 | 1.25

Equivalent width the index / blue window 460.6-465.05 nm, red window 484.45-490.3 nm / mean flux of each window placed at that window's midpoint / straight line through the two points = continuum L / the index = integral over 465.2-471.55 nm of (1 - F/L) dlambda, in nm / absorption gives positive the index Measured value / 0.35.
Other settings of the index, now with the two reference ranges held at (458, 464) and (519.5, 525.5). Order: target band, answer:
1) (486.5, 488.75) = 0.17 nm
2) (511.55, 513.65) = 0.12 nm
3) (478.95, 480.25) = -0.05 nm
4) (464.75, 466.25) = 0.05 nm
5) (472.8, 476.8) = 0.01 nm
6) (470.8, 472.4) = 0.03 nm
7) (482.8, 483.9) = -0.01 nm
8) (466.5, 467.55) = 0.05 nm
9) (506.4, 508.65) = 0.10 nm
